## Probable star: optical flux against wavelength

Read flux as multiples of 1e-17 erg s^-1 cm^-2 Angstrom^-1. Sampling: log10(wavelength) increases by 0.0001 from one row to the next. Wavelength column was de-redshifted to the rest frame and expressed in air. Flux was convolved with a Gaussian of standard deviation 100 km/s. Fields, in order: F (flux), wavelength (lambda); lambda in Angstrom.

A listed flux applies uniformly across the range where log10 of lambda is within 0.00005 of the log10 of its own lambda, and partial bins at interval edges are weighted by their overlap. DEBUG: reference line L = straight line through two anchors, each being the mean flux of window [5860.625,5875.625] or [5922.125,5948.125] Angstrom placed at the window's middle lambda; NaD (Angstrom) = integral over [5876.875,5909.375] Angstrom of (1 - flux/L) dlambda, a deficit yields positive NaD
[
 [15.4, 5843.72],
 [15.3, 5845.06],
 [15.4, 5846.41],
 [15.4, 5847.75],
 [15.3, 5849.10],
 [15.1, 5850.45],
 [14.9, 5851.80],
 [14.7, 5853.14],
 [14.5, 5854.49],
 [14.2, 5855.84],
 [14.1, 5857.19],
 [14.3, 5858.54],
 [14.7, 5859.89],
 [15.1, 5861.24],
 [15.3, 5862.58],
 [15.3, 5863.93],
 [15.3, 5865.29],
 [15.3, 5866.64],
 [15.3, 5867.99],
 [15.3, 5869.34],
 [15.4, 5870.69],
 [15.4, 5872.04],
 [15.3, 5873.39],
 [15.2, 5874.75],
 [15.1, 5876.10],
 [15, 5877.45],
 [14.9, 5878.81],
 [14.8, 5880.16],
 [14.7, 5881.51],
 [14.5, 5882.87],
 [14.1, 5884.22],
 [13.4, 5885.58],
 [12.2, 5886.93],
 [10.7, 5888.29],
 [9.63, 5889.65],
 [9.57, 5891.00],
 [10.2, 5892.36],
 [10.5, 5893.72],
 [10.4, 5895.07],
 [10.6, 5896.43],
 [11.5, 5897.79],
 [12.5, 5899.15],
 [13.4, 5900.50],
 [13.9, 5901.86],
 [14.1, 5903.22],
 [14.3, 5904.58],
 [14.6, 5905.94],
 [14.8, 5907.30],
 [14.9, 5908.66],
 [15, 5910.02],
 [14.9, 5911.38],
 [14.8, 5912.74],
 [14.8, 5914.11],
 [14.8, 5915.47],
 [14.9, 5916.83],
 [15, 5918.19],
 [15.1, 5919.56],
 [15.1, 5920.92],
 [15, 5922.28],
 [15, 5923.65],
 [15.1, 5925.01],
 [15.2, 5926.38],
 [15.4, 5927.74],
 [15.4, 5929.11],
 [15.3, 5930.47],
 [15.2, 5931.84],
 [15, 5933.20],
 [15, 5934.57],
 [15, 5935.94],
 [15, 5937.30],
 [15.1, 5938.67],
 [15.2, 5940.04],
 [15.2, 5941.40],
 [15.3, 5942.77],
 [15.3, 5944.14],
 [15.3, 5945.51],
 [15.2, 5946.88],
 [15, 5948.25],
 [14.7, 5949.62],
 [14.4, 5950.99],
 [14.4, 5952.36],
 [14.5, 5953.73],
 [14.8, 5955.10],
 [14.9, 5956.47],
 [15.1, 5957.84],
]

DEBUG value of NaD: 5.05 Angstrom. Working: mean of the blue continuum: 15.3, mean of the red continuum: 15.2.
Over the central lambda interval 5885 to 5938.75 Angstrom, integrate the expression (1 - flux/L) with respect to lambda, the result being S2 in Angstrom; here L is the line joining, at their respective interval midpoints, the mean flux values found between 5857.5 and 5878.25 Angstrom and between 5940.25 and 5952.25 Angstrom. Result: 4.5 Angstrom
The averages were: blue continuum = 15.1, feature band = 13.8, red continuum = 15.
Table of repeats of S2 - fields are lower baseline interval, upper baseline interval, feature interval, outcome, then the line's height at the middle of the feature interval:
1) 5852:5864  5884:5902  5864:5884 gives -2.85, 13.2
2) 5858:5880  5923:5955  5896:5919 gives 1.52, 15.1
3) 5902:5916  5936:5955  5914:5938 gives -0.44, 14.8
